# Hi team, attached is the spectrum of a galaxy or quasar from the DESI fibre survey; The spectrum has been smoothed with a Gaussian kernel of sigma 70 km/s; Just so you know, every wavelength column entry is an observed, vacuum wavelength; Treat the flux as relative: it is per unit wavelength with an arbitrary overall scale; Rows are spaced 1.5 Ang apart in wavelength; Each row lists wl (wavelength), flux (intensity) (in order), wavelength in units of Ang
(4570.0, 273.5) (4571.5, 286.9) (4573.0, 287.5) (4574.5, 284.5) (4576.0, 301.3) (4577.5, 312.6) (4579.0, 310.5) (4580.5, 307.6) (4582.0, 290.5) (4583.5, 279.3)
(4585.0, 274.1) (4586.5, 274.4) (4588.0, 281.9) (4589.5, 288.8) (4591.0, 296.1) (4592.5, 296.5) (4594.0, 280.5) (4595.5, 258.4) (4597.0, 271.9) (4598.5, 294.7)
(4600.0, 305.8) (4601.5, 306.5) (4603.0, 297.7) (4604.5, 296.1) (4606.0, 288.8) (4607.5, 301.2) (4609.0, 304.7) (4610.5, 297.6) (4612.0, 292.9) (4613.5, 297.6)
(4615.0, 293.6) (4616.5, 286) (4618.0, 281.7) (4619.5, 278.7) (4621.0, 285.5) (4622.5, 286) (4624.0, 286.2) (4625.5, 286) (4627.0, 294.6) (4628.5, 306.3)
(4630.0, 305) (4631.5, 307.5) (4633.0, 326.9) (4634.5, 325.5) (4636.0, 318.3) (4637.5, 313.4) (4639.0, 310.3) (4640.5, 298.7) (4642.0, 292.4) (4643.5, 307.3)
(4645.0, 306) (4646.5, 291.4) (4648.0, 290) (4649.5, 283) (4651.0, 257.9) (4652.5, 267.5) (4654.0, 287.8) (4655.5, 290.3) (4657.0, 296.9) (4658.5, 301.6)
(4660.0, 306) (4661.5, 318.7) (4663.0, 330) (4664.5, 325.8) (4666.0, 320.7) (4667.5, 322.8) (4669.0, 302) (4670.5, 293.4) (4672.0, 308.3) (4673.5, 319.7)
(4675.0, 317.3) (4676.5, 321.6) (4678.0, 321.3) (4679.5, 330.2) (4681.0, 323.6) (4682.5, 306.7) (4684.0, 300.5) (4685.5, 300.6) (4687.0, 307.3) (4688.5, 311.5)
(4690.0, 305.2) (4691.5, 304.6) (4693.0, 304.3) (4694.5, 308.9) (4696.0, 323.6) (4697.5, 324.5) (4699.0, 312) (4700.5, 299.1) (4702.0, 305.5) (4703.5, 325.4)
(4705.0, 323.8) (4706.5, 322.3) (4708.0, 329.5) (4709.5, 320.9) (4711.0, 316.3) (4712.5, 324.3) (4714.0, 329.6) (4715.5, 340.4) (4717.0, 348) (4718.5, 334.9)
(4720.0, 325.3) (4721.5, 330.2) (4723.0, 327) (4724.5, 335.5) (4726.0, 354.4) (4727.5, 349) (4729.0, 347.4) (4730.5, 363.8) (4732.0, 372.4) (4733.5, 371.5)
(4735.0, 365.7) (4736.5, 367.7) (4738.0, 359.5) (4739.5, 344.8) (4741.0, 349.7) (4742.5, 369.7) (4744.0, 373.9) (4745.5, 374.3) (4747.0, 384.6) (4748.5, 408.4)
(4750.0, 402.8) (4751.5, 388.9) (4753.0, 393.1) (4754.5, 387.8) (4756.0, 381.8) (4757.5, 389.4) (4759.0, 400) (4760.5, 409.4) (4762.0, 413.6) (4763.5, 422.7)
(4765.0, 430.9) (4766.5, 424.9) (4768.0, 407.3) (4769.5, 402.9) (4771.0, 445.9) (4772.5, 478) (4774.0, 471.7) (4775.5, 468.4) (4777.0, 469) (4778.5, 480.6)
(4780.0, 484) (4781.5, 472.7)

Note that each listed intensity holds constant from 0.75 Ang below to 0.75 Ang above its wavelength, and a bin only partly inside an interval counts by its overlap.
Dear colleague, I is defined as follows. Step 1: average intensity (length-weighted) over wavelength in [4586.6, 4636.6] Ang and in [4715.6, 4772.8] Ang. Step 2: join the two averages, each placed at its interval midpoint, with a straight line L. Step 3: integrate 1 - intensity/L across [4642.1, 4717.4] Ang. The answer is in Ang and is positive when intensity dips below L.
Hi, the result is 6.1 Ang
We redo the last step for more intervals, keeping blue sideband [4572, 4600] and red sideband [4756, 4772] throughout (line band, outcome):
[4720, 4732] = 1.3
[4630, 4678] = 4.4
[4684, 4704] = 3.0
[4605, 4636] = 1.6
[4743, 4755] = 0.4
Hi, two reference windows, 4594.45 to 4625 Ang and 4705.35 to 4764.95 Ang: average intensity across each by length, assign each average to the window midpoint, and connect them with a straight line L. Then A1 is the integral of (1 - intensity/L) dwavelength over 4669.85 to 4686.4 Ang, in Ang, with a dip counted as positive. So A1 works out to 0.8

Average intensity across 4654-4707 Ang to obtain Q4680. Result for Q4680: 312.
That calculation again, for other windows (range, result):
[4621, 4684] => 305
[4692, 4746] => 338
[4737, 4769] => 391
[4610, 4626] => 288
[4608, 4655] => 296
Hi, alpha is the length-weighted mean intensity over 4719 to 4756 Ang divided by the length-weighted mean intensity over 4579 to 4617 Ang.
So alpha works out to 1.25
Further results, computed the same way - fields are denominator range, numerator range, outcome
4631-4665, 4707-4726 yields 1.10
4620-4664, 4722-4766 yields 1.26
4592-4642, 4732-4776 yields 1.35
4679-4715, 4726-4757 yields 1.18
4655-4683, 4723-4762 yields 1.19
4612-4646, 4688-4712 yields 1.05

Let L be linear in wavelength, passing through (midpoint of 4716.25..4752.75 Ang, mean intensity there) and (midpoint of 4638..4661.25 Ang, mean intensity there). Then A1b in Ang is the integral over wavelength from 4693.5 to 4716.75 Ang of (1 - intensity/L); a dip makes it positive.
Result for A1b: 1.1 Ang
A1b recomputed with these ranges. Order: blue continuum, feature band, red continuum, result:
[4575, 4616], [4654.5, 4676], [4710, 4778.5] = 1.53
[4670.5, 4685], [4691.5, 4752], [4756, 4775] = 4.33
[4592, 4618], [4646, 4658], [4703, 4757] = 1.22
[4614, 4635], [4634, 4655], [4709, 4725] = 0.51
